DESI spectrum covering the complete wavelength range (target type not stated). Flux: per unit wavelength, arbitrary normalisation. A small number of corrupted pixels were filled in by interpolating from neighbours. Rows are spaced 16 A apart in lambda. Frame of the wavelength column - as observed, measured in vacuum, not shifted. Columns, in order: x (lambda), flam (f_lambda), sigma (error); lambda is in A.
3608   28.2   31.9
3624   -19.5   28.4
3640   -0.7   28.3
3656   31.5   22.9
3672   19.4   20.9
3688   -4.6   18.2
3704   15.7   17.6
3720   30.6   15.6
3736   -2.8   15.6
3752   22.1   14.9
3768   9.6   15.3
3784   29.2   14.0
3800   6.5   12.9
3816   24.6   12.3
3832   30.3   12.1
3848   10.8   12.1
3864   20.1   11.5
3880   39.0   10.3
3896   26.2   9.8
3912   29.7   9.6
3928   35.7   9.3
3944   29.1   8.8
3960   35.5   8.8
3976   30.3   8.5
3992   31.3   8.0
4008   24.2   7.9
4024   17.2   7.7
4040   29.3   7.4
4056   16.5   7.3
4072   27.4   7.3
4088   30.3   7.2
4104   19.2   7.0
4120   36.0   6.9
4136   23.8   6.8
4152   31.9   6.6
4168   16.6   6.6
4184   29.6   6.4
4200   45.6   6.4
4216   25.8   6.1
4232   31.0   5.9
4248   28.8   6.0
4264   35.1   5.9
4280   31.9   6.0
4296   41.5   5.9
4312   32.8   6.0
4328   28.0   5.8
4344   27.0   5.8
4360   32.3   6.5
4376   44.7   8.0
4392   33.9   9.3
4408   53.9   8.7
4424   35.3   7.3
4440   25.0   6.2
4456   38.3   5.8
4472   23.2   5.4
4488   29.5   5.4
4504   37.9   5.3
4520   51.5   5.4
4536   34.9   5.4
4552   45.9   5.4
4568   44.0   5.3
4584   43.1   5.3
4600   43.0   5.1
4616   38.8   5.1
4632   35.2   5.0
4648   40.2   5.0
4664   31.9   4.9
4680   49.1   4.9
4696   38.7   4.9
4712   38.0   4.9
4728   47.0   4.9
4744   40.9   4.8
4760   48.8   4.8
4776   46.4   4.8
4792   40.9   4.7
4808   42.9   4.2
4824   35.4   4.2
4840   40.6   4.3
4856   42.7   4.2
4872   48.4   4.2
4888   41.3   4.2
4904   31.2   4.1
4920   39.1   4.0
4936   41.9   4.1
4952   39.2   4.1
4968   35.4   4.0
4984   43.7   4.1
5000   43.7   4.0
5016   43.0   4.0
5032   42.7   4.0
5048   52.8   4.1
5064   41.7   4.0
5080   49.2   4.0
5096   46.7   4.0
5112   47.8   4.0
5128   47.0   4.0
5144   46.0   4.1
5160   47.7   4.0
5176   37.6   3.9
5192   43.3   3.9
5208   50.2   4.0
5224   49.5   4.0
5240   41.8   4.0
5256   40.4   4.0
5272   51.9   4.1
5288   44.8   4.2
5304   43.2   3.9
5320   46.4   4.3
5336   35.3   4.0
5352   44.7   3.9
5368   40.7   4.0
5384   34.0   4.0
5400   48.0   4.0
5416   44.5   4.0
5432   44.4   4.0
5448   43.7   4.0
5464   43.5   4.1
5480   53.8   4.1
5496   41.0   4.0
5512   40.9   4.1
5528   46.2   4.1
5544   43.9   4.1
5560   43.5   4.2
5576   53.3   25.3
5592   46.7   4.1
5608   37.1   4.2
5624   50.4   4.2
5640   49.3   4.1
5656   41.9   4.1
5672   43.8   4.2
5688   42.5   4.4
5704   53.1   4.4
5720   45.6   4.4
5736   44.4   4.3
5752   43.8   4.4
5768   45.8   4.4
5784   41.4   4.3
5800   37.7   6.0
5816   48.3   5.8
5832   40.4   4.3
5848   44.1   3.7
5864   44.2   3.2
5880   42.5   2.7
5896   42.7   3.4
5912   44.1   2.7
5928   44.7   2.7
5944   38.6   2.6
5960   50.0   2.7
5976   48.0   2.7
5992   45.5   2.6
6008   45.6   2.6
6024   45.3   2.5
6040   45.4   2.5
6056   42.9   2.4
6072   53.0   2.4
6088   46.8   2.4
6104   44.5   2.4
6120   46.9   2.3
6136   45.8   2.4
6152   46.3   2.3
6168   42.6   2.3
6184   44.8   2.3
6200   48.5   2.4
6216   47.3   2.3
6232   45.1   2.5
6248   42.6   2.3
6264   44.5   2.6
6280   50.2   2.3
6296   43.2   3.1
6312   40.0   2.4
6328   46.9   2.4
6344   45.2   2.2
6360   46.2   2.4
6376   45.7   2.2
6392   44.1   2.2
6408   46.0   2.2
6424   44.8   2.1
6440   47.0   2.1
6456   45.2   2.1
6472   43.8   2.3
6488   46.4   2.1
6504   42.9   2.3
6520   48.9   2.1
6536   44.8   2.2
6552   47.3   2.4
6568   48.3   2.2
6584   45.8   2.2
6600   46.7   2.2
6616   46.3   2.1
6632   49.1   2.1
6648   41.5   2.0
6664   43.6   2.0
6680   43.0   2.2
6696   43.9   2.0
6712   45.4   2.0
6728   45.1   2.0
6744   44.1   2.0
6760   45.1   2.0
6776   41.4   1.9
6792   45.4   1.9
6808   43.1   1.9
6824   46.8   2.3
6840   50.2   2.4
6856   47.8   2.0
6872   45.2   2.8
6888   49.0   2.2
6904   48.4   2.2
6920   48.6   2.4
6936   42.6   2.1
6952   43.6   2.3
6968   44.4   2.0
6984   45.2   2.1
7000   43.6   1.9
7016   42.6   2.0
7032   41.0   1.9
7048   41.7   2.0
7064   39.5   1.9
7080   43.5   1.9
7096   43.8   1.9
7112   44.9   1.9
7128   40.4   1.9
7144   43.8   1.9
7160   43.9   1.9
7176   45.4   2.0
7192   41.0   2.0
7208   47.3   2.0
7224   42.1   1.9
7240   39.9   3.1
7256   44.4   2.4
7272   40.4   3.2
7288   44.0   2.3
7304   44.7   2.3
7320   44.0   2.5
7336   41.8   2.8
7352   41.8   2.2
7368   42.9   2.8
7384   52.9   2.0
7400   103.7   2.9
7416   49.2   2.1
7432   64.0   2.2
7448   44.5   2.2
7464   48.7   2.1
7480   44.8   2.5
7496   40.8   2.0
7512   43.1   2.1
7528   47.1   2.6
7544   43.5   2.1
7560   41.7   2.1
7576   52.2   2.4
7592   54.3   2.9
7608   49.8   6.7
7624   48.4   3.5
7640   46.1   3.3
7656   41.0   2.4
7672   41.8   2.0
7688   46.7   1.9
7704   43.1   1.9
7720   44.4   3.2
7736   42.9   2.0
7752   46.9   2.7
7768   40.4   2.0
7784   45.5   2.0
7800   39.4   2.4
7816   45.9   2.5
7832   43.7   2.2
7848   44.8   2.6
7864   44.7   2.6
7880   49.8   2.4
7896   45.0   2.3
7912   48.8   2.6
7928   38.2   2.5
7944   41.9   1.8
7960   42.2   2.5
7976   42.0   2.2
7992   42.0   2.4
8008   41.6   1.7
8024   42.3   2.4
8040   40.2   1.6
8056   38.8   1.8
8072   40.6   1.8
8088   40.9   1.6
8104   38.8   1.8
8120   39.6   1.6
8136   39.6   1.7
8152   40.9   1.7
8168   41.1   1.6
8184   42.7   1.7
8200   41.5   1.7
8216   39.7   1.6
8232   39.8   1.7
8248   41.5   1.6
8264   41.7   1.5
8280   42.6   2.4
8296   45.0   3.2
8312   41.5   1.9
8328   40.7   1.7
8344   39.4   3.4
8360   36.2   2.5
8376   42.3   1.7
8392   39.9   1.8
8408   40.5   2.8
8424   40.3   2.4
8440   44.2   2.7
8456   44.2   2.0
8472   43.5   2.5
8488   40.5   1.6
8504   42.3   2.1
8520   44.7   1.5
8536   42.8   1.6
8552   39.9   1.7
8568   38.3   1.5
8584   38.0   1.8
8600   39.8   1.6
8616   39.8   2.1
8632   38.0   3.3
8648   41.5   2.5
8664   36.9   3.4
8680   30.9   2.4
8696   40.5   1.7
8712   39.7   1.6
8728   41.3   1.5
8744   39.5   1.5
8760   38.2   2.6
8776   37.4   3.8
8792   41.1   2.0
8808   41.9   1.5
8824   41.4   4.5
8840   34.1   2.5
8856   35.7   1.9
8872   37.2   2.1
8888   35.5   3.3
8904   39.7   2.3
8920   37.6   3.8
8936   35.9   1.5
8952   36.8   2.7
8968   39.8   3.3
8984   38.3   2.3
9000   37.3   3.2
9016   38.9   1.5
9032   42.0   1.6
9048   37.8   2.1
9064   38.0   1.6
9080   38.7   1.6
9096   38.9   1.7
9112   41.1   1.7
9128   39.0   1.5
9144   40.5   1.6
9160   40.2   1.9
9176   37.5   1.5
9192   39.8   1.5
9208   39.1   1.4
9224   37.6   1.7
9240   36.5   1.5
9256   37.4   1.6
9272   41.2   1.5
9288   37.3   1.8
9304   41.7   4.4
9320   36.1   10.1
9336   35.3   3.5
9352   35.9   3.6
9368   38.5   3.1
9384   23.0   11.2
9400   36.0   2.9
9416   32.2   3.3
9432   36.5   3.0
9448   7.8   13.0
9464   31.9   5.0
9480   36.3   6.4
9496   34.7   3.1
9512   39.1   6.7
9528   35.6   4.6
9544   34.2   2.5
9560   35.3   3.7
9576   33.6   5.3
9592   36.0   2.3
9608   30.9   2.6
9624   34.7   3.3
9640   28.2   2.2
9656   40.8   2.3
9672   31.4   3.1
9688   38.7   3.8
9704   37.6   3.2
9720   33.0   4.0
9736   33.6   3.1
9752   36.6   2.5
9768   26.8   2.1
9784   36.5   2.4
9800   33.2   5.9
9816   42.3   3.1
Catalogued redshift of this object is 0.13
